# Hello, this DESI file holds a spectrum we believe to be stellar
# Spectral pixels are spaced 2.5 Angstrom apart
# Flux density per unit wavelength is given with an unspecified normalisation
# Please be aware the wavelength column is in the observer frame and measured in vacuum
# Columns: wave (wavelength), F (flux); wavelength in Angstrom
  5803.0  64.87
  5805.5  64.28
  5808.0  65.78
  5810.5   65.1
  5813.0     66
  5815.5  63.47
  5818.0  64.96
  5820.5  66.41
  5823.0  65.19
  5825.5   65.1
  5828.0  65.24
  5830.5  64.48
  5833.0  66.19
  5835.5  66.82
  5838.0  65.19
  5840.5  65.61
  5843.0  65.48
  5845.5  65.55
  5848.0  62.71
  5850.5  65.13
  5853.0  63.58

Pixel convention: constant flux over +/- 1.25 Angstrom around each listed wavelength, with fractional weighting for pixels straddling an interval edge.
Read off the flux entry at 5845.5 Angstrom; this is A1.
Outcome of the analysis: 65.55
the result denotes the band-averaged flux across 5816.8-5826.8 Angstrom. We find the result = 65.4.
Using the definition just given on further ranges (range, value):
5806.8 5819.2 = 65.1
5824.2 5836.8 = 65.6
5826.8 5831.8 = 64.9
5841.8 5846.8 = 65.5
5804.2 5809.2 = 65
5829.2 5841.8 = 65.7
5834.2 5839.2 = 66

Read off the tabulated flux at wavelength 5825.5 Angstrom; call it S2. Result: 65.1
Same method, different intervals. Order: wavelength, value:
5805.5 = 64.28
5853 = 63.58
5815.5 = 63.47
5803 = 64.87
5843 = 65.48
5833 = 66.19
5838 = 65.19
